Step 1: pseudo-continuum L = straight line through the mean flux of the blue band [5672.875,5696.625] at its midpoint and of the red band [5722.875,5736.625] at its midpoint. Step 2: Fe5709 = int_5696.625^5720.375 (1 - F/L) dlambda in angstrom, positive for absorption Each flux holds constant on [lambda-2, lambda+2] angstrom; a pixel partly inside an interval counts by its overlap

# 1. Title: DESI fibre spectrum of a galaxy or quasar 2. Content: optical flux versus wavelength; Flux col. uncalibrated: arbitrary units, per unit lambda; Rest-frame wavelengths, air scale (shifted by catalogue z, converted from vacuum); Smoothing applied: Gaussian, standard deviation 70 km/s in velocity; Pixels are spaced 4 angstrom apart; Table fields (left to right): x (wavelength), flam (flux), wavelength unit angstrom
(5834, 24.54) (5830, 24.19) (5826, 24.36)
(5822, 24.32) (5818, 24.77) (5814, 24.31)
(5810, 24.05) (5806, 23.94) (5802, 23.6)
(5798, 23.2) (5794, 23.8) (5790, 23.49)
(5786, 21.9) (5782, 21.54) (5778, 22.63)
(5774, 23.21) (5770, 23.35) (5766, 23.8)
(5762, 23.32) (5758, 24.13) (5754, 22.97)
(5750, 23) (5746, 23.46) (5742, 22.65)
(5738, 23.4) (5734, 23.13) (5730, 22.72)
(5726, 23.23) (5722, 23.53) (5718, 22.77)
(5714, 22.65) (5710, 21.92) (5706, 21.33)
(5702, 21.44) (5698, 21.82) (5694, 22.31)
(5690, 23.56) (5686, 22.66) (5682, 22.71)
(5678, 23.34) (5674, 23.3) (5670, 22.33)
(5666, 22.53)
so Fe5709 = 1.0 angstrom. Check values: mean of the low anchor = 22.9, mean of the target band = 22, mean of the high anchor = 23.1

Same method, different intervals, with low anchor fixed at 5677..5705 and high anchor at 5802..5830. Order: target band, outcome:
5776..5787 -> 0.8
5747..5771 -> 0.0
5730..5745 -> 0.1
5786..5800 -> 0.4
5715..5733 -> -0.1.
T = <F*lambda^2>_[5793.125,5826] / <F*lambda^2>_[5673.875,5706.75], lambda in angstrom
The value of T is 1.1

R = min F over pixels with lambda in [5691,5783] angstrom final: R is 21.33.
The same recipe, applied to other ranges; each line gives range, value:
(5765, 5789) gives 21.54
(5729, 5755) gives 22.65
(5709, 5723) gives 21.92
